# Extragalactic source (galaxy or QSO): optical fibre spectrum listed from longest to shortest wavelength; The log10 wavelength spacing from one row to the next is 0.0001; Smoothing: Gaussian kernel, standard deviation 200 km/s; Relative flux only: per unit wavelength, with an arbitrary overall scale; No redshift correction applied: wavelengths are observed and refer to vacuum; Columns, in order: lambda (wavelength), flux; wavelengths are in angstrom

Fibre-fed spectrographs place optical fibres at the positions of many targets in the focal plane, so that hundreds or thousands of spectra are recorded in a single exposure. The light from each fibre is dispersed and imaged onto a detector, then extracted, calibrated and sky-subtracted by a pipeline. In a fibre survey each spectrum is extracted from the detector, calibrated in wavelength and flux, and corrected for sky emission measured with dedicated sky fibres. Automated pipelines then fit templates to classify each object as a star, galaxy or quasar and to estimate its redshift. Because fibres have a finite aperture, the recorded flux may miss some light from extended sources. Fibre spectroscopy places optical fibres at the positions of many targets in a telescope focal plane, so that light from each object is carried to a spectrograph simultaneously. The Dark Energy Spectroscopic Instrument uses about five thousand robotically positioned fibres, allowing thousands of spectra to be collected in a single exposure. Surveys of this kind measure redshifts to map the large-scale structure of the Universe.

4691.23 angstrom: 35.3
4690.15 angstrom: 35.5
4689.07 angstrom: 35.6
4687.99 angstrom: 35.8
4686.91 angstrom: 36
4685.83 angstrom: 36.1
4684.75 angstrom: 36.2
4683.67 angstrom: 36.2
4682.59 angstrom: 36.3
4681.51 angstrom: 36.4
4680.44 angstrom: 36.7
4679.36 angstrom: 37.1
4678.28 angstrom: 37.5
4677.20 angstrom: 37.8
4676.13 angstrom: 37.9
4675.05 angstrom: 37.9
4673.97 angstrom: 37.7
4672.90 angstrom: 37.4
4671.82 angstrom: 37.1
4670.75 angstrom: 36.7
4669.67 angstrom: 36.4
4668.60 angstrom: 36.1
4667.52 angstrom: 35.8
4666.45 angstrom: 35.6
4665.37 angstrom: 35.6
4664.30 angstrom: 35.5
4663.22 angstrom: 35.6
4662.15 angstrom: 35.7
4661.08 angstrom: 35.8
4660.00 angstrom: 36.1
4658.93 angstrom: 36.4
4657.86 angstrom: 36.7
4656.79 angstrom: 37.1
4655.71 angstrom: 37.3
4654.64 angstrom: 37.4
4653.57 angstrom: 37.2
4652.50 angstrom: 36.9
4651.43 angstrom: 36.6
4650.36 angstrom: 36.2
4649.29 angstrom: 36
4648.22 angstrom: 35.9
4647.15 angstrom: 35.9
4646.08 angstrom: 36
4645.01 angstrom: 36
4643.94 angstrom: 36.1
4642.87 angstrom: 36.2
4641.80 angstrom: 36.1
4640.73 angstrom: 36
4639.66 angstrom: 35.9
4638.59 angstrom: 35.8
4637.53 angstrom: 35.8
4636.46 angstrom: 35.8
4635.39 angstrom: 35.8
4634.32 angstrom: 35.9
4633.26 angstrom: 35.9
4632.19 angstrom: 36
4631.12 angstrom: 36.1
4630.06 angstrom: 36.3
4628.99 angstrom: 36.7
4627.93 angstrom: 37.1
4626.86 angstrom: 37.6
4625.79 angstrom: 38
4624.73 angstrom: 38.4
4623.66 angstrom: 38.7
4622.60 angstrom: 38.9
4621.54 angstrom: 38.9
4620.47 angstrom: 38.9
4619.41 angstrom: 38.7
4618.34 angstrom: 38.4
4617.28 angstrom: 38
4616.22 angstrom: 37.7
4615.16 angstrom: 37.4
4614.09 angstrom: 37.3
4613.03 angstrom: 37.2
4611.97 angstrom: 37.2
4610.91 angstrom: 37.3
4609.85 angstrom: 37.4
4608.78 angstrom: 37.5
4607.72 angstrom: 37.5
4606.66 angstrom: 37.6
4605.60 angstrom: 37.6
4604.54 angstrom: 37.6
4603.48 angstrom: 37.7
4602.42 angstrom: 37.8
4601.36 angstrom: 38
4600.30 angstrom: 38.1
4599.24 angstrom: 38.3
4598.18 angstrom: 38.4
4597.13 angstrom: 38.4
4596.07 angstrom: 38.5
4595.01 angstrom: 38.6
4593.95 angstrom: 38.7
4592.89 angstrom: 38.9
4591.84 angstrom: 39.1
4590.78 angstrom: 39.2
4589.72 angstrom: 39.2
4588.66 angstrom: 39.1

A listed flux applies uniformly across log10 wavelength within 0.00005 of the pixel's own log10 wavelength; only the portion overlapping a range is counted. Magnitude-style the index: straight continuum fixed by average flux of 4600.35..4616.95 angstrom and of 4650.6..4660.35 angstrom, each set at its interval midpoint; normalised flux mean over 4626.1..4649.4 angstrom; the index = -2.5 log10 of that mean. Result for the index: 0.03 mag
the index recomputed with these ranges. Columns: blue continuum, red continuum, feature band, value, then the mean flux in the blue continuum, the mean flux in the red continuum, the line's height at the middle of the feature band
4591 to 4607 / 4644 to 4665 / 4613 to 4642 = 0.00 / 38.3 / 36.3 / 37.3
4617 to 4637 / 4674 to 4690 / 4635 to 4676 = 0.02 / 37.4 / 36.7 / 37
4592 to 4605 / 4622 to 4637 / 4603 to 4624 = -0.01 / 38.3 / 37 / 37.6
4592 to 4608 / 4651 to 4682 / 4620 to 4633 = 0.00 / 38.2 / 36.7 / 37.6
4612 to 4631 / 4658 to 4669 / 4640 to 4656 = 0.01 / 37.8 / 35.8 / 36.6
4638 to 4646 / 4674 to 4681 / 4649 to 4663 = 0.00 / 36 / 37.5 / 36.6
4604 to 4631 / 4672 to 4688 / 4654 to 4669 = 0.03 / 37.7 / 36.9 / 37.1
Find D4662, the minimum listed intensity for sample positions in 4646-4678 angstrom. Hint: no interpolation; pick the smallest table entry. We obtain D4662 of 35.5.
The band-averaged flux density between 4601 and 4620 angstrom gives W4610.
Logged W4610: 37.7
